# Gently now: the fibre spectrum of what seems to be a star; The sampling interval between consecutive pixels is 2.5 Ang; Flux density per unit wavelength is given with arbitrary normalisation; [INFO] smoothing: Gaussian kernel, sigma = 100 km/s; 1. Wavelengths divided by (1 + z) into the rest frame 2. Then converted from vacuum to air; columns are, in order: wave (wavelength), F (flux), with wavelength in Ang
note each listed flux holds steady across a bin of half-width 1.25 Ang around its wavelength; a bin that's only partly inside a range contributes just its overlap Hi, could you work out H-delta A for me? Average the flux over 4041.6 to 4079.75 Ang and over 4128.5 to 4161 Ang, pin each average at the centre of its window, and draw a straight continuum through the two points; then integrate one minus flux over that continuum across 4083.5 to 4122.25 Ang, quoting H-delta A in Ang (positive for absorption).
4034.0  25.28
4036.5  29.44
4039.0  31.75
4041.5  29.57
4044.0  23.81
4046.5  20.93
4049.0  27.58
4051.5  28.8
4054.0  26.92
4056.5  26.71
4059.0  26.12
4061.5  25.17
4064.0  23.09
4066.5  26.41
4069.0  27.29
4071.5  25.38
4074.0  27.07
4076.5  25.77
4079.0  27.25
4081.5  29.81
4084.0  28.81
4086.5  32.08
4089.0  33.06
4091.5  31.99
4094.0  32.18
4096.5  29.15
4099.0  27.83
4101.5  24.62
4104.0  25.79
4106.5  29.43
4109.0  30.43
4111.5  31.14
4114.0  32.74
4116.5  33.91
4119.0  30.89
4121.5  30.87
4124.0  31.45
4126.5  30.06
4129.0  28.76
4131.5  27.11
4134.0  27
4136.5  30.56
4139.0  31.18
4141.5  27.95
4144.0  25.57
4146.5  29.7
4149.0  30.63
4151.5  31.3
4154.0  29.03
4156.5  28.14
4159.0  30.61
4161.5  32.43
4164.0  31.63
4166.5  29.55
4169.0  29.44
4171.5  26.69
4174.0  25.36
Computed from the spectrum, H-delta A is -3.90 Ang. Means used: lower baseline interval 26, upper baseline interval 29.1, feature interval 30.3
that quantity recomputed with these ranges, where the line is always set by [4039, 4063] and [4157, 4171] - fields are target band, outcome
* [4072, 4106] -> -1.3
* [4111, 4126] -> -1.6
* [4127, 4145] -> 0.6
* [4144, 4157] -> 0.2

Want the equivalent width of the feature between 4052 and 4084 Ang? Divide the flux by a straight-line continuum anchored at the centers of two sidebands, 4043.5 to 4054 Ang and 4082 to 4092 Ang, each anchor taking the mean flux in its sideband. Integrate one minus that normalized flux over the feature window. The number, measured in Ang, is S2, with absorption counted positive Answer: 2.1 Ang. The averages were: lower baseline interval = 25.6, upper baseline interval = 31.3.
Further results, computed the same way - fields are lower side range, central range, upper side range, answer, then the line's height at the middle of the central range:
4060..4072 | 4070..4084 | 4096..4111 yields -0.53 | 26.2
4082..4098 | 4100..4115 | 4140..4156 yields 0.74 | 30.5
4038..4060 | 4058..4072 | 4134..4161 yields 0.88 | 27.3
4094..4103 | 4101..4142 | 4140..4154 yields -1.93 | 28.4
